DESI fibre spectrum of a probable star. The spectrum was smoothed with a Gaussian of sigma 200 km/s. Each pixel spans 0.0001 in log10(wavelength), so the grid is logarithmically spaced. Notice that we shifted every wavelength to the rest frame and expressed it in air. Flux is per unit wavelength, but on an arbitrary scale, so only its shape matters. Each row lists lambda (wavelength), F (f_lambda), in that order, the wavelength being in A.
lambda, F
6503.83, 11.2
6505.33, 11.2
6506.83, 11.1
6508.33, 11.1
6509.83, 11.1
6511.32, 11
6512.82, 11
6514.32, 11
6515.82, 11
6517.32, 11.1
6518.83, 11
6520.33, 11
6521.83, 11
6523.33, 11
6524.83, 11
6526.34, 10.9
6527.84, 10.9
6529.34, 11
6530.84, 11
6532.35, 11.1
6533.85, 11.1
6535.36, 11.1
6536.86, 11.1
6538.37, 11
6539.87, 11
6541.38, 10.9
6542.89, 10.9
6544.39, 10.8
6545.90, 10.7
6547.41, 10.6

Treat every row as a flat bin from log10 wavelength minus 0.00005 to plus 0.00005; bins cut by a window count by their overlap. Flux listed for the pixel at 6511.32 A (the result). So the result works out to 11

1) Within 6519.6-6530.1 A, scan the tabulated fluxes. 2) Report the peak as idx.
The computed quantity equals 11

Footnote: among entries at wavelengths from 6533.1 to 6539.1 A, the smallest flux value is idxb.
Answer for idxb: 11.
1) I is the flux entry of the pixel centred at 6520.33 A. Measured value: 11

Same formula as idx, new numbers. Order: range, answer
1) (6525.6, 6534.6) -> 11.1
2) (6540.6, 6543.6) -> 10.9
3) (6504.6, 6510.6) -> 11.2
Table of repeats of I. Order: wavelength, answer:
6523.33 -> 11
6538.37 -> 11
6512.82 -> 11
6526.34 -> 10.9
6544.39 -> 10.8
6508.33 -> 11.1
